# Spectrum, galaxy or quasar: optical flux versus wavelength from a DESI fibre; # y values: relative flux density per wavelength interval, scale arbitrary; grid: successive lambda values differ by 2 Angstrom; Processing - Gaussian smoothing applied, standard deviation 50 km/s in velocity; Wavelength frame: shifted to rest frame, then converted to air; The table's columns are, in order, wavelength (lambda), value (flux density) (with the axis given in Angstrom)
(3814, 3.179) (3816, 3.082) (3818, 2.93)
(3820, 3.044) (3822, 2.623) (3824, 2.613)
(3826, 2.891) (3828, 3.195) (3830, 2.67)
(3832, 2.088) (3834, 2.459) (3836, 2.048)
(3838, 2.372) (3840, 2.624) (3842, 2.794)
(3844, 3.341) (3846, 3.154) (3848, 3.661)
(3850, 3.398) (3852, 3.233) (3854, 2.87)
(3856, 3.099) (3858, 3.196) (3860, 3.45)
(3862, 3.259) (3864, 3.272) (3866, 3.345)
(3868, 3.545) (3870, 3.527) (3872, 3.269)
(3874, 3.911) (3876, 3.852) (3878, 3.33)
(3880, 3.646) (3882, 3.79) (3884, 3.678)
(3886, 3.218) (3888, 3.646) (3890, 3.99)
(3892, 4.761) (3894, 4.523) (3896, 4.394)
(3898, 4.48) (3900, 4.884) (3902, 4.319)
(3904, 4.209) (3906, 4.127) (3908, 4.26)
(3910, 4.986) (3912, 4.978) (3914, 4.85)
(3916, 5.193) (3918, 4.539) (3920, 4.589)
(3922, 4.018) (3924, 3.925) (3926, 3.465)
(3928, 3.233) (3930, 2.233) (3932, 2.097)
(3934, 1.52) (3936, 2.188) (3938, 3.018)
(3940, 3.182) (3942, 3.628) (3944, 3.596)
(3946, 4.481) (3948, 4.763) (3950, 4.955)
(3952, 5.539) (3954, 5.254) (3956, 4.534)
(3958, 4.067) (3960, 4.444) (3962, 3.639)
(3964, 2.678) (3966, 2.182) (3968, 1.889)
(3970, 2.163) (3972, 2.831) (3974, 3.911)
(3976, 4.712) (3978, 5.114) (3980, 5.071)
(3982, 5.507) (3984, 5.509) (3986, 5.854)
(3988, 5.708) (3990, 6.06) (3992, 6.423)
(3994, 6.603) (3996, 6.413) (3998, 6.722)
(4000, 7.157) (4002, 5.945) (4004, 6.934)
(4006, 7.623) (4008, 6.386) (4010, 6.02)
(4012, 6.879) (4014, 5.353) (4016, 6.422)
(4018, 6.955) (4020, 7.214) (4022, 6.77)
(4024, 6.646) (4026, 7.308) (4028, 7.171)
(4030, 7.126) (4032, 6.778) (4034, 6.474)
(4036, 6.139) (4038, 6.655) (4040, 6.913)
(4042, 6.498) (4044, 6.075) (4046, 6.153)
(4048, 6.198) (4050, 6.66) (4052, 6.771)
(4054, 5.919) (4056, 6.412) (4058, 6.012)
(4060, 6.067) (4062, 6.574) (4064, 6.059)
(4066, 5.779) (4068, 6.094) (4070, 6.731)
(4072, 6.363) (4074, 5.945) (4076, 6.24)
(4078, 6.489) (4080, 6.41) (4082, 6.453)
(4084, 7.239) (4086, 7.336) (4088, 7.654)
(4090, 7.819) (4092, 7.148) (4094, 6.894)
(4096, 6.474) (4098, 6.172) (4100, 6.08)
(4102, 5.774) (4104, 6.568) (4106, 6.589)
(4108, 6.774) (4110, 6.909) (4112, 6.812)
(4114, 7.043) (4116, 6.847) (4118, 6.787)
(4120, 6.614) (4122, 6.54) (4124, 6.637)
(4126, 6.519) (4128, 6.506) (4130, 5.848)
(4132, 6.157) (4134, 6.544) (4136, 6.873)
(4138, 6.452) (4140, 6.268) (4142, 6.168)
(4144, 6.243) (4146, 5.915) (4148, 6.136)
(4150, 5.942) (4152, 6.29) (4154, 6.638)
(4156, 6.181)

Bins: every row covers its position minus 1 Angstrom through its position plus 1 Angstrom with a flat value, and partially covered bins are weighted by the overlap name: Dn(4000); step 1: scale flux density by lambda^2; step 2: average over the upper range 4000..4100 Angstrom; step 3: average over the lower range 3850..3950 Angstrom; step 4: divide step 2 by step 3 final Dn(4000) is 1.89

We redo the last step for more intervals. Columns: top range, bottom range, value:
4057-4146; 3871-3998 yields 1.70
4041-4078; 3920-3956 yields 1.82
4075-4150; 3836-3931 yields 1.97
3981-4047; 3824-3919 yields 1.93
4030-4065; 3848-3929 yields 1.77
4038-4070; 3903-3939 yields 1.80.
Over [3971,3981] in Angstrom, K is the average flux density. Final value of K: 4.33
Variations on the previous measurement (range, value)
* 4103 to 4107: 6.58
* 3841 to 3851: 3.27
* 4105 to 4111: 6.76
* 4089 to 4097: 7.08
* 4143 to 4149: 6.1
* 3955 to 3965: 3.87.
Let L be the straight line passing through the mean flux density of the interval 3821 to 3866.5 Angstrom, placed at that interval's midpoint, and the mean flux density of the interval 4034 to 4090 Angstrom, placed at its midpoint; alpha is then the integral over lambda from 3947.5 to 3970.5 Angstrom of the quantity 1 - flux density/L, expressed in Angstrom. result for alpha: 4.4 Angstrom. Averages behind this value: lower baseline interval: 2.94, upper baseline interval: 6.46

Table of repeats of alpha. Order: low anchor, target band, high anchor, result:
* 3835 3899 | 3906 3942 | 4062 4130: 4.5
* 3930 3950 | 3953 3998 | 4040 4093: -4.8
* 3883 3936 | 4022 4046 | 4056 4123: -3.8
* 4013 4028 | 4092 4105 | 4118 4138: 0.3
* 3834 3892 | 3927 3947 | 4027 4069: 7.2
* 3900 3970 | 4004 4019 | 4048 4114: -3.7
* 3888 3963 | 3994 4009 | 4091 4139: -4.9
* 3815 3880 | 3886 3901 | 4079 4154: -2.6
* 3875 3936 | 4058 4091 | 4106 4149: -3.7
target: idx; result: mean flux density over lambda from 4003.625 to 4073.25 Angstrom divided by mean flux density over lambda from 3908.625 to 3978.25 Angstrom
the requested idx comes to 1.73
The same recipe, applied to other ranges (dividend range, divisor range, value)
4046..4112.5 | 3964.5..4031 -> 1.13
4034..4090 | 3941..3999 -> 1.40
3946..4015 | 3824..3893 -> 1.58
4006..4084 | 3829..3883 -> 2.05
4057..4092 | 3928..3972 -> 1.92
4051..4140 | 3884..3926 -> 1.50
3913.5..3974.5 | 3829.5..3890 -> 1.13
